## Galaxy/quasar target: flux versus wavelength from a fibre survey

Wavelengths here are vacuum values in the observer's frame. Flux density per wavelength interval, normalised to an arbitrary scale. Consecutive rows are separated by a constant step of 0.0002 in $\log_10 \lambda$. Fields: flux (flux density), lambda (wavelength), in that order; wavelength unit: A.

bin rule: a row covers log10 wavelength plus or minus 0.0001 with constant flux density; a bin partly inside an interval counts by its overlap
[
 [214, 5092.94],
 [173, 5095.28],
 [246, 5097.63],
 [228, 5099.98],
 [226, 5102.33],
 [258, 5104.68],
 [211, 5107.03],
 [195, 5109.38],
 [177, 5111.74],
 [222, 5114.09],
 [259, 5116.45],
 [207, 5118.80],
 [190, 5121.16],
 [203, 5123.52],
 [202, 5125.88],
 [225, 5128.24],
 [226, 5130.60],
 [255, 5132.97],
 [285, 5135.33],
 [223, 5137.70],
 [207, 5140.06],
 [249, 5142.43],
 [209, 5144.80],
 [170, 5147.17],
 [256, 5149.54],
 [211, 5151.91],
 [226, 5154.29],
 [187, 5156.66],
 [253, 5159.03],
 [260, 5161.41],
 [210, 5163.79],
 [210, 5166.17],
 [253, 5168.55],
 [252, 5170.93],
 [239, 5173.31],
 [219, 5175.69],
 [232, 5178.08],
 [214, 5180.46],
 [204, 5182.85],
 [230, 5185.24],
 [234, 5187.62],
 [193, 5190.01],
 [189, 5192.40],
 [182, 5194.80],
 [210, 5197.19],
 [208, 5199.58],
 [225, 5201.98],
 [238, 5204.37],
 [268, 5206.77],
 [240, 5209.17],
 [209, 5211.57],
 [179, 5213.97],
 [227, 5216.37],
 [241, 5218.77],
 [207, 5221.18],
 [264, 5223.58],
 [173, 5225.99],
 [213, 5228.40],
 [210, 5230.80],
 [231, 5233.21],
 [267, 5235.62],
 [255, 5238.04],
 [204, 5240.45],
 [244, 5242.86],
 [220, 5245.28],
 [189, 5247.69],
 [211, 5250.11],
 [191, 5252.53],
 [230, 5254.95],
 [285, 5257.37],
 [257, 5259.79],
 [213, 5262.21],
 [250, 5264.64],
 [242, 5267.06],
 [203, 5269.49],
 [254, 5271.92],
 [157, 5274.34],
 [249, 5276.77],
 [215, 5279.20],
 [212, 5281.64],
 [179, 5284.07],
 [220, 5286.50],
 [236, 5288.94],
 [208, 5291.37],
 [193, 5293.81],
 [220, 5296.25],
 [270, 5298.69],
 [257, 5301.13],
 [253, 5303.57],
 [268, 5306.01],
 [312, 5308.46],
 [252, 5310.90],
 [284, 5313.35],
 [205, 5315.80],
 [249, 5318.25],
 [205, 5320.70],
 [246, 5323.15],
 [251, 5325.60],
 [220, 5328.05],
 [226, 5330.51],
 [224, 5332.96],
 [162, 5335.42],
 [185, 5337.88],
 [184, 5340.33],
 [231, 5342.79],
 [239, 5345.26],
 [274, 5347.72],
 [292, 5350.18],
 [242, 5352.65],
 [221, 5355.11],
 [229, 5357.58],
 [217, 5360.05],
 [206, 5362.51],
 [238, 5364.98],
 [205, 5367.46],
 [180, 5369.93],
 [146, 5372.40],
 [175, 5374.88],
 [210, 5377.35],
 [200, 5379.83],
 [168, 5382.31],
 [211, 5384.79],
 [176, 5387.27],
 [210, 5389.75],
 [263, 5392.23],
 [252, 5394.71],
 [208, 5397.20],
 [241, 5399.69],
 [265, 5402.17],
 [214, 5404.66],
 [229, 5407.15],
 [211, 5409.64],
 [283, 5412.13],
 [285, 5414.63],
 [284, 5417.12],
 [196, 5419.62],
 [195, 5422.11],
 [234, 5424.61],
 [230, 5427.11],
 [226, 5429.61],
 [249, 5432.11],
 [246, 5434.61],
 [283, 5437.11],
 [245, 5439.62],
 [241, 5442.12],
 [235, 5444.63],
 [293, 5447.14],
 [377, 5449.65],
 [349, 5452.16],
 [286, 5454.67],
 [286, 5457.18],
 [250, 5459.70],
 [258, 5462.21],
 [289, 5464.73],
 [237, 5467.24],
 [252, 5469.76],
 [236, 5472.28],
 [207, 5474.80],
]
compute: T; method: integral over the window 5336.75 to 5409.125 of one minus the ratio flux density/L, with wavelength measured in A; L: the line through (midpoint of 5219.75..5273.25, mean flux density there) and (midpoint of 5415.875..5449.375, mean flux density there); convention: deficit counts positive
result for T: 6.9 A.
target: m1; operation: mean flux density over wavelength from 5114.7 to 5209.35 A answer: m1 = 224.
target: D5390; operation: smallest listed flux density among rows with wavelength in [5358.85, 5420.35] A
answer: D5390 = 146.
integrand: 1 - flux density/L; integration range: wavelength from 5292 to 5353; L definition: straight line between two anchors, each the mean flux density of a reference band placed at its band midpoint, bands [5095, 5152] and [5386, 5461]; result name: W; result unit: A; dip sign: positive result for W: 1.0 A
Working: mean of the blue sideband 221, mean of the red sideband 251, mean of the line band 237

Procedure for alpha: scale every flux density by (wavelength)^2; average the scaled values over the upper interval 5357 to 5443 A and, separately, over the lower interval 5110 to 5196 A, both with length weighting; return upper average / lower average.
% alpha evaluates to 1.1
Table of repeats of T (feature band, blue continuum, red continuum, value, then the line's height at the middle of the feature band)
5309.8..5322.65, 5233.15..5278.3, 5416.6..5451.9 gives -0.09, 238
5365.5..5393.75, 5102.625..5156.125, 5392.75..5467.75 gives 6.07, 250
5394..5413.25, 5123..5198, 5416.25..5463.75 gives 1.43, 256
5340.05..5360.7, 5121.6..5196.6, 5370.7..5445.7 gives -1.26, 226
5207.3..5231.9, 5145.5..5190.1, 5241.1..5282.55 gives 0.75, 225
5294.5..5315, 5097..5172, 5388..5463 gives -1.68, 242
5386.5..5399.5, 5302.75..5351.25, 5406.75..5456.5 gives 1.38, 252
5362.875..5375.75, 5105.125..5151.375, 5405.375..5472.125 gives 3.08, 250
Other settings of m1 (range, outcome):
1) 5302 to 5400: 224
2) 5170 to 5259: 222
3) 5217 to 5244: 228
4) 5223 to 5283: 225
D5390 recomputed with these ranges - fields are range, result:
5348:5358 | 221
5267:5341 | 157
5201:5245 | 173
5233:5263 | 189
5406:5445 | 195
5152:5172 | 187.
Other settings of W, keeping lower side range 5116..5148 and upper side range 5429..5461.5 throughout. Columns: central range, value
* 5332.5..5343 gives 2.7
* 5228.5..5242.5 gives 0.4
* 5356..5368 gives 1.9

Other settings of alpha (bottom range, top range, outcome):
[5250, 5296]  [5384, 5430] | 1.10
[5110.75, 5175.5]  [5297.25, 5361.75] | 1.14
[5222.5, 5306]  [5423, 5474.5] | 1.25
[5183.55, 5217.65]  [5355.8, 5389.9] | 0.98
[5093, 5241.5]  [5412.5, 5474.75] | 1.30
